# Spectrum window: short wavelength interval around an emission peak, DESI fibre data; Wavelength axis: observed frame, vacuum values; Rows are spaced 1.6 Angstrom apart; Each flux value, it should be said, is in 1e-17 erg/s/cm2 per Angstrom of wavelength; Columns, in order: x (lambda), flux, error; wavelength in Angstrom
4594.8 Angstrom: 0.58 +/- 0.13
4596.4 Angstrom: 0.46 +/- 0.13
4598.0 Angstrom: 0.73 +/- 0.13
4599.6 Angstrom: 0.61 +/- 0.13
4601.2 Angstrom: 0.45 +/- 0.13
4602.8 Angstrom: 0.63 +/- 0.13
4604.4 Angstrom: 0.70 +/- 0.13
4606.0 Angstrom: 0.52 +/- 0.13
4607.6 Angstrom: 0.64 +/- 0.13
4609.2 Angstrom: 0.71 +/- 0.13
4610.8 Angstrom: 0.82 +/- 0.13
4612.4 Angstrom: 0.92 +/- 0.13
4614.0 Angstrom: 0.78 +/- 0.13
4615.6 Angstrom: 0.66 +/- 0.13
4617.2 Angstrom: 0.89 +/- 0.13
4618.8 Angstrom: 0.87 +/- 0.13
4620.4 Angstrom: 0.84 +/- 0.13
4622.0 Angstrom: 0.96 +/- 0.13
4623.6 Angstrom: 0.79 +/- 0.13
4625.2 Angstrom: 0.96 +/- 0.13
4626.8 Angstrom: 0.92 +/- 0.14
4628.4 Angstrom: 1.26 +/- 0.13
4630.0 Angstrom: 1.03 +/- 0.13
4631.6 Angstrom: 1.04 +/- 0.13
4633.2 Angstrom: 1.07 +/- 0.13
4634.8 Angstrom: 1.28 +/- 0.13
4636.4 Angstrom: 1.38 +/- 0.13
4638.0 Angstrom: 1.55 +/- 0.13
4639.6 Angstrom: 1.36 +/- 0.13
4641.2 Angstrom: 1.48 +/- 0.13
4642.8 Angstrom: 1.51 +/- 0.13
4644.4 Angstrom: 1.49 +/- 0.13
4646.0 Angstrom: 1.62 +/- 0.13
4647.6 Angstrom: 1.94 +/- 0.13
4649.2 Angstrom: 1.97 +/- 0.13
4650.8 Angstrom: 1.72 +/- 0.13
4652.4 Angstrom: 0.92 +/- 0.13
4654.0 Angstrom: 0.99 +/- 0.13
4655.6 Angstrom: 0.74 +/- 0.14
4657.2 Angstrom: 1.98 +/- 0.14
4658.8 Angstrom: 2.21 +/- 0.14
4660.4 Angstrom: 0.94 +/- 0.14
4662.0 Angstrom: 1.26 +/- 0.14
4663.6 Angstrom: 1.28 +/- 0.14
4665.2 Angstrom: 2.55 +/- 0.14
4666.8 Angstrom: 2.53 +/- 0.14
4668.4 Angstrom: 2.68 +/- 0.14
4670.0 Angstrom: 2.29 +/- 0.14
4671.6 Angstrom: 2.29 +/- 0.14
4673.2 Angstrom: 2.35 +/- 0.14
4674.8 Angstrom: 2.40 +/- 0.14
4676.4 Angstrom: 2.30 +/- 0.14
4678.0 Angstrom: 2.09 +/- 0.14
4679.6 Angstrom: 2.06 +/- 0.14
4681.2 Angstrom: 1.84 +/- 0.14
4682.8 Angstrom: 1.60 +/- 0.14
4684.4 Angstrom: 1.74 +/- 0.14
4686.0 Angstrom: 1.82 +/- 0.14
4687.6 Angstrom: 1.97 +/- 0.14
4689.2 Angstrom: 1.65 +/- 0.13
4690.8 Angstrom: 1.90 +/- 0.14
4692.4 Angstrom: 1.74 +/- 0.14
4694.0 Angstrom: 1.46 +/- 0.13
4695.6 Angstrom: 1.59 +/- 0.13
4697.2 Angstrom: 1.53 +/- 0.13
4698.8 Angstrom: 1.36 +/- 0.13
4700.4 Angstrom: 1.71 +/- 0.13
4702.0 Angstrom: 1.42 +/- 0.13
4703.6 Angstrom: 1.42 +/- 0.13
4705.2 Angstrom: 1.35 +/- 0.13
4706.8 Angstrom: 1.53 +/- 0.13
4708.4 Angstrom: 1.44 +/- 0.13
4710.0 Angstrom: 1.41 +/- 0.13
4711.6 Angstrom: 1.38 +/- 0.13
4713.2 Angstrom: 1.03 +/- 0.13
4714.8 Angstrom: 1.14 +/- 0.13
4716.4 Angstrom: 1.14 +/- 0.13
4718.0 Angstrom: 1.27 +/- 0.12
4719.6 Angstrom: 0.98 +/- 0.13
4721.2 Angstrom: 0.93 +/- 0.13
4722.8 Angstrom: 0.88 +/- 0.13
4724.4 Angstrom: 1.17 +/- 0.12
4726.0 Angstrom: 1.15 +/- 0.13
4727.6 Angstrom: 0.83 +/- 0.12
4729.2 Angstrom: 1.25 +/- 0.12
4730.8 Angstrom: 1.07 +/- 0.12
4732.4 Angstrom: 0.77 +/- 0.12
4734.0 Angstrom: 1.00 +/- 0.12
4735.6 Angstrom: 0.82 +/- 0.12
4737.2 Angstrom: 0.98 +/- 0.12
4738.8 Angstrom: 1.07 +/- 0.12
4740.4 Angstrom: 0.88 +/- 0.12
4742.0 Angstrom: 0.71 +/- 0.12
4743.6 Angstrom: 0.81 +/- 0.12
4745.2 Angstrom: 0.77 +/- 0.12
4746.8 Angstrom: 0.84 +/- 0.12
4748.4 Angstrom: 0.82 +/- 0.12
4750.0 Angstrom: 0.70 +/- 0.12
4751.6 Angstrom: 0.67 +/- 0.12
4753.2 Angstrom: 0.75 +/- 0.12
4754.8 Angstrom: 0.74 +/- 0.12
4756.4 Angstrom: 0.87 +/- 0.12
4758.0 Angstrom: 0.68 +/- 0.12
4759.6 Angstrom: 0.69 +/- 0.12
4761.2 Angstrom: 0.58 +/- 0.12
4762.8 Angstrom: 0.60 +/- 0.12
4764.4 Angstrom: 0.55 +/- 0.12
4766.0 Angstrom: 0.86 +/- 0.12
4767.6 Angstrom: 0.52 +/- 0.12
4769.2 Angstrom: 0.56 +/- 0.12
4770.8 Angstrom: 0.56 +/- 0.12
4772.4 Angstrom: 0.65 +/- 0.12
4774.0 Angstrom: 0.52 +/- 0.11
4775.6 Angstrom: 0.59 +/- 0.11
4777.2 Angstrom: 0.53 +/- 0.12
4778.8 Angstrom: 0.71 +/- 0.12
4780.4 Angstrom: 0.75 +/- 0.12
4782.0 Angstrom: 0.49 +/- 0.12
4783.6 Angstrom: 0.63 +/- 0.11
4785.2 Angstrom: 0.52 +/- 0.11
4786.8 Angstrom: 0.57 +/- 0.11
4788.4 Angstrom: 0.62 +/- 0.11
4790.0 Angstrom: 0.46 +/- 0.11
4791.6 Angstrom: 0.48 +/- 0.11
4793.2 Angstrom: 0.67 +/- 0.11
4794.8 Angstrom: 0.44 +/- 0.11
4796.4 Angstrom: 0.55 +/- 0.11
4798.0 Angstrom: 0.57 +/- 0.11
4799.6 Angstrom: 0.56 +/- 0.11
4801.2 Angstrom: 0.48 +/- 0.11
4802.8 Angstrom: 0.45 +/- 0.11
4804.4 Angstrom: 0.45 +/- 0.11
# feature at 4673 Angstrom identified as C IV 1549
